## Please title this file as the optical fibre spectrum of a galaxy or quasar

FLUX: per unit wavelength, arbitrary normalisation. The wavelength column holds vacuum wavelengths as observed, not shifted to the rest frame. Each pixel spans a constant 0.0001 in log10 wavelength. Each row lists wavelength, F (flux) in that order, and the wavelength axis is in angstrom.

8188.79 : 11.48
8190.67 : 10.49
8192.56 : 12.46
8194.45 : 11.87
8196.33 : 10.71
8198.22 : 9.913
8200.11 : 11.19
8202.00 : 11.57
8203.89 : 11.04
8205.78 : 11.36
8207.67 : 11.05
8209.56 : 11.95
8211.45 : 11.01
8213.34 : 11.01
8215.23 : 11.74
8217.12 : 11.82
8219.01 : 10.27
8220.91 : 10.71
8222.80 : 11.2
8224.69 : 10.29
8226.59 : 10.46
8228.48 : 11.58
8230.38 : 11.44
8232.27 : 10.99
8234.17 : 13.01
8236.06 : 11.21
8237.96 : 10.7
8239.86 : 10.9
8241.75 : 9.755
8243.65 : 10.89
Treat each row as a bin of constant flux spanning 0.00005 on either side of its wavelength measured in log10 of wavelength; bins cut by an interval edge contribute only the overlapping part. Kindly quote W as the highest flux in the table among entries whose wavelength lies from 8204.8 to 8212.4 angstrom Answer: 11.95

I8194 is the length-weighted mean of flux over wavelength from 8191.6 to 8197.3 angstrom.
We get 11.7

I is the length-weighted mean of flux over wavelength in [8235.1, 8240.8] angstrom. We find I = 10.9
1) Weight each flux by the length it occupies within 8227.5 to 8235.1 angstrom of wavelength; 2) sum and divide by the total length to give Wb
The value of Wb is 11.7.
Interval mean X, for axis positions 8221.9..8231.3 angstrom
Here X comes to 11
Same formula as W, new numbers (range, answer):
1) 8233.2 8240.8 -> 13.01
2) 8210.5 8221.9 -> 11.82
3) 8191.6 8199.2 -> 12.46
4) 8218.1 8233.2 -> 11.58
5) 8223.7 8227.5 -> 10.46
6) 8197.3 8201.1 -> 11.19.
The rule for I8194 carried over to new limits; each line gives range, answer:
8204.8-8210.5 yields 11.4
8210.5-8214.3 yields 11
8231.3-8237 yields 11.8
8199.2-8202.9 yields 11.4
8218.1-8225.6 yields 10.6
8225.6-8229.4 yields 11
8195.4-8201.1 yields 10.6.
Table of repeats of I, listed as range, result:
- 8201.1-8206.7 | 11.3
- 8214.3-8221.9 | 11.1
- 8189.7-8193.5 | 11.5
